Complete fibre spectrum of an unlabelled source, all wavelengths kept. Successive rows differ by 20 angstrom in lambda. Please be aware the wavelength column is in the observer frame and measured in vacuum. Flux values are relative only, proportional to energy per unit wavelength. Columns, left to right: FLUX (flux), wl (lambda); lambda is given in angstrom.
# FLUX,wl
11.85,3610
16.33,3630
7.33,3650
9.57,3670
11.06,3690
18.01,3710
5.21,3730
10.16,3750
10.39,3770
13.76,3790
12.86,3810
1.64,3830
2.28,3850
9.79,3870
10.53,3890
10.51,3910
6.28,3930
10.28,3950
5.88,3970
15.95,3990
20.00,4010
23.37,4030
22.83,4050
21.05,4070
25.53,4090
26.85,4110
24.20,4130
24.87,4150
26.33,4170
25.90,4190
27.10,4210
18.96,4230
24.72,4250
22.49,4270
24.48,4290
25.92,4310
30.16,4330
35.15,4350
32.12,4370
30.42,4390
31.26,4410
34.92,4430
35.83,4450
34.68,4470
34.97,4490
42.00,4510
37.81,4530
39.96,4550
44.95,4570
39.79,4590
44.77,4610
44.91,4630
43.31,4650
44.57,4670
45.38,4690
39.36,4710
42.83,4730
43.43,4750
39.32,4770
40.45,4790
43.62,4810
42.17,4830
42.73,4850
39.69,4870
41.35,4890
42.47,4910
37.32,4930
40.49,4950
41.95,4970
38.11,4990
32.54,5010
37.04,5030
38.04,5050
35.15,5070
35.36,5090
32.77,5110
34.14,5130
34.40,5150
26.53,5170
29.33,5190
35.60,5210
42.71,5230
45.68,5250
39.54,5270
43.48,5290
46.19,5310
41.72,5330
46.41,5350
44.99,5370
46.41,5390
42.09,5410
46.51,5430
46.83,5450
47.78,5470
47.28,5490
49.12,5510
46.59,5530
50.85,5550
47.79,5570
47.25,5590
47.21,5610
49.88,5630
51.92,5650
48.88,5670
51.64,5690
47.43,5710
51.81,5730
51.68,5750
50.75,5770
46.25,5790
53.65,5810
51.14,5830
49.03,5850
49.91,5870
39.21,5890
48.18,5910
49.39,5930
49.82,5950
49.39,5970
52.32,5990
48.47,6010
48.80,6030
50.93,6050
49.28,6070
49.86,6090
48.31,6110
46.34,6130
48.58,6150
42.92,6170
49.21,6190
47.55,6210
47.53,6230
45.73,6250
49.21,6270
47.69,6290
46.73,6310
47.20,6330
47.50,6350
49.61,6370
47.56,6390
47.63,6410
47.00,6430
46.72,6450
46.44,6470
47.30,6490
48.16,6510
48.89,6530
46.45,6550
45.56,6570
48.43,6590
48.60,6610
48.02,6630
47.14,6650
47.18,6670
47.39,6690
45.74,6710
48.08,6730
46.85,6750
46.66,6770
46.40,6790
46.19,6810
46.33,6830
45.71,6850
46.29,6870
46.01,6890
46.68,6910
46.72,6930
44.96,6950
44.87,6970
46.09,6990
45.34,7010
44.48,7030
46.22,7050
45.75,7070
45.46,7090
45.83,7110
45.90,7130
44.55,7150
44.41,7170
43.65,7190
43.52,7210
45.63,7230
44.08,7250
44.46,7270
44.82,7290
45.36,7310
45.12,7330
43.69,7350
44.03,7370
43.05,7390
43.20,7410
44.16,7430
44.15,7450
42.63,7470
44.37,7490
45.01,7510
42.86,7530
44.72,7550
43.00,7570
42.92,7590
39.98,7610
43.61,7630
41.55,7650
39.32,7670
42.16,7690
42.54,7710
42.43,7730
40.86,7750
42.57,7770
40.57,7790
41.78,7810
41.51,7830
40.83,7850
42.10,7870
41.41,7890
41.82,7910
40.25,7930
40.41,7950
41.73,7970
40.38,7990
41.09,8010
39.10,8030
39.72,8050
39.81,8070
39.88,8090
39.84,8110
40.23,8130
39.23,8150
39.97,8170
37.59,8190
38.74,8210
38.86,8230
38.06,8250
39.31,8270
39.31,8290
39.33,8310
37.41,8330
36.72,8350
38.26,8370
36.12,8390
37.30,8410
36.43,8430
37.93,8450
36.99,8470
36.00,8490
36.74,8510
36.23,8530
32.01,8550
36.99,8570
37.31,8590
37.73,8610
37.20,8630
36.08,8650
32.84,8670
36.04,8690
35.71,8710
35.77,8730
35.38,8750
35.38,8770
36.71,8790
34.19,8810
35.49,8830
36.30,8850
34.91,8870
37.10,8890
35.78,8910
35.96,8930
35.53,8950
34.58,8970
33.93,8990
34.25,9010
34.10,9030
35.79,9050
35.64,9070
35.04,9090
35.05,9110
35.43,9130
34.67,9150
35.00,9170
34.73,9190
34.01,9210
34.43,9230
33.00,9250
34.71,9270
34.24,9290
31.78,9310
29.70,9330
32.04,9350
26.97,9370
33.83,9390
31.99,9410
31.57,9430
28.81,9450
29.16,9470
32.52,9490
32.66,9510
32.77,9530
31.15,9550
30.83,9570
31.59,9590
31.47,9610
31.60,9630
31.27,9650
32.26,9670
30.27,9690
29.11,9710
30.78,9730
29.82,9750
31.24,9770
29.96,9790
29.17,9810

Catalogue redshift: 0.00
